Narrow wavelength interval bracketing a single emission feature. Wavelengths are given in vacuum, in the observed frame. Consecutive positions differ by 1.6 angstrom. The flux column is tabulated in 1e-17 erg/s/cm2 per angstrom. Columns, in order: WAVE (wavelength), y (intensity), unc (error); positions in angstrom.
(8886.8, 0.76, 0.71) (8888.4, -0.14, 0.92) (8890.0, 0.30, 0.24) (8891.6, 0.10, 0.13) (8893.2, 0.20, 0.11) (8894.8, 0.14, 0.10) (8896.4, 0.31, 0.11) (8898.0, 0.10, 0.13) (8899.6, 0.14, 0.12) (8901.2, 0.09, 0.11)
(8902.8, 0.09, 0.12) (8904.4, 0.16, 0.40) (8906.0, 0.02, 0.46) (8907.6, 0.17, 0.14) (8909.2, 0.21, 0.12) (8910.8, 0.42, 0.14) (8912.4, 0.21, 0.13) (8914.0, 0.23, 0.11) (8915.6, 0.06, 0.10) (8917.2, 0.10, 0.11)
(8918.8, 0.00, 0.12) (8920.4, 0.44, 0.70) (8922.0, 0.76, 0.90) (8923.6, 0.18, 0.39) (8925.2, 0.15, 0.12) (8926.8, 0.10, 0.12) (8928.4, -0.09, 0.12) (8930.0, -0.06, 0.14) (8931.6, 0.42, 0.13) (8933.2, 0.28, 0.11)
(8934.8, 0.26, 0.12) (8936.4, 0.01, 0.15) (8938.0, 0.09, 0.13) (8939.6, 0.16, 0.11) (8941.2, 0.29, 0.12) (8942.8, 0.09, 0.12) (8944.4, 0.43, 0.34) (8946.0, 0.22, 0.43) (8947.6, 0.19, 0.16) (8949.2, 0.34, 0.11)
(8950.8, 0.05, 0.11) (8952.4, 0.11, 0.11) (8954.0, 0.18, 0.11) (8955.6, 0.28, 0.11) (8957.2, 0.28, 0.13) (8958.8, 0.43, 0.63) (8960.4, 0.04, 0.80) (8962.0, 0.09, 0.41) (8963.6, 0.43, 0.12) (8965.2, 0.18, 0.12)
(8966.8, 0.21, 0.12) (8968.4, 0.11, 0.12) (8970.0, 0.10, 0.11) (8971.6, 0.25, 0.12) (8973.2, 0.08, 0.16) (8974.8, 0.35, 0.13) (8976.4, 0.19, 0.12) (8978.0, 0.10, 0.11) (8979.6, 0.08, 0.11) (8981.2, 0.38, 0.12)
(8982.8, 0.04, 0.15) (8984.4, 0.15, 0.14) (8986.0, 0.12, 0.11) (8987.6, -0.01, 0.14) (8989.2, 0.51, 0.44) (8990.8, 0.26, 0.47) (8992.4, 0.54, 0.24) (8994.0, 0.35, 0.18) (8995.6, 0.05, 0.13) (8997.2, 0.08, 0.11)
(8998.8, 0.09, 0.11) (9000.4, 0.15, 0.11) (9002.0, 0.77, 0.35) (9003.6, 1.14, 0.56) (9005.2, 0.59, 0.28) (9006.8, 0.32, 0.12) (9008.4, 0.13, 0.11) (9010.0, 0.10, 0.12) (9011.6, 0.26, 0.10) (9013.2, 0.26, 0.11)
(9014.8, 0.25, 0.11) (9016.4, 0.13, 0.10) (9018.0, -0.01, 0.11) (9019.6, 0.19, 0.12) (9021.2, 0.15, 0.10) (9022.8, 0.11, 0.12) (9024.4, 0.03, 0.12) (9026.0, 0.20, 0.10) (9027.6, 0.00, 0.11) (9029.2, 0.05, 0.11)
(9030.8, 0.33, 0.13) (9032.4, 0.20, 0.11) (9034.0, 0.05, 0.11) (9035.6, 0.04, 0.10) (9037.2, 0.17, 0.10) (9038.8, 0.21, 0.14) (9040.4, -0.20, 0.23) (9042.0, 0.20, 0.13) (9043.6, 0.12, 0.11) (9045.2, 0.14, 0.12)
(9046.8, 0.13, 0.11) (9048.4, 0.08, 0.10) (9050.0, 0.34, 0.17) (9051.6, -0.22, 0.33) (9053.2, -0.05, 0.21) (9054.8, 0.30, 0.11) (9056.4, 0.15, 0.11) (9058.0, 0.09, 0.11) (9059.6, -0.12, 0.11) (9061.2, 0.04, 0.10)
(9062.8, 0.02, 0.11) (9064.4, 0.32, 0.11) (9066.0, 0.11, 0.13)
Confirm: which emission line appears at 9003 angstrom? Hgamma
